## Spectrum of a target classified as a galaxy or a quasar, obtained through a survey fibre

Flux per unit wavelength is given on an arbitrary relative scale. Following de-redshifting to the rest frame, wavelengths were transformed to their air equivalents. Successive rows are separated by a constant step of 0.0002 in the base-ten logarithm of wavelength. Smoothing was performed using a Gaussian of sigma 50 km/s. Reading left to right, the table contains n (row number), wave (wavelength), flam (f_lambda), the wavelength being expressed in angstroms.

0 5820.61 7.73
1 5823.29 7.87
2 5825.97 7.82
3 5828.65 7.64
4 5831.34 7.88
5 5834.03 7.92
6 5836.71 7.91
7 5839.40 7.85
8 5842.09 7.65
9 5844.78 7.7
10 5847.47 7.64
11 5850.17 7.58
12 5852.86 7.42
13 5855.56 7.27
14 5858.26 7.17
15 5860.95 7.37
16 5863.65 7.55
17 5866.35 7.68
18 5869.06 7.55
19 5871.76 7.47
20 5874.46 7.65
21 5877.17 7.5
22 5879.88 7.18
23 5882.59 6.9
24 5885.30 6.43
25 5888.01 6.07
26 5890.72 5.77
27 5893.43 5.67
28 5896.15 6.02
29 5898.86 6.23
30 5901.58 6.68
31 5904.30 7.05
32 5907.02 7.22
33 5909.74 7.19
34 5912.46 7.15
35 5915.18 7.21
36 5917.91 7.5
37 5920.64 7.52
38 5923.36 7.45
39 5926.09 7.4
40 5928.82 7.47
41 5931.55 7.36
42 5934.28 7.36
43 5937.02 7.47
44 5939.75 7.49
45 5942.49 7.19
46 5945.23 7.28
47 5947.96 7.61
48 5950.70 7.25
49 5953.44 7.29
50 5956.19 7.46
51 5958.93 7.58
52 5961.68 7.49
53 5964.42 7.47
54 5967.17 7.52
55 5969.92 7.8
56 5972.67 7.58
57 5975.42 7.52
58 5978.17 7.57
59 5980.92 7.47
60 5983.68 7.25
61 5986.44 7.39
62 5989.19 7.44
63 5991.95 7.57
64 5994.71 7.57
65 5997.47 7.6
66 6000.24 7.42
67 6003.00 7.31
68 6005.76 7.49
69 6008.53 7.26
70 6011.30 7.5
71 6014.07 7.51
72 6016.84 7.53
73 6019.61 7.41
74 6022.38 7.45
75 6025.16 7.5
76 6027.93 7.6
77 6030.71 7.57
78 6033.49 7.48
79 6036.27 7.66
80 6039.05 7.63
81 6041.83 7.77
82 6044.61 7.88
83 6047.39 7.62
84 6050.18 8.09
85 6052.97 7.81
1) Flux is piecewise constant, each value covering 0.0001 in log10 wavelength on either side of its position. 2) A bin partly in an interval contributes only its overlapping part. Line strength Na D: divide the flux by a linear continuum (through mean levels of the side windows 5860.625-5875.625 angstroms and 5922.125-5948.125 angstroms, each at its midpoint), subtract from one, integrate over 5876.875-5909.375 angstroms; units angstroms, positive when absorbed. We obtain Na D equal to 4.1 angstroms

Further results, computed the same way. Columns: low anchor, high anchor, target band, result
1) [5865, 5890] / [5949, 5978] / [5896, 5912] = 1.0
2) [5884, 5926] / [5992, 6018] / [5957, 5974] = -0.9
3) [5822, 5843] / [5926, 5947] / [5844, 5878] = 0.9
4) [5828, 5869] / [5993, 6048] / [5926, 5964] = 0.8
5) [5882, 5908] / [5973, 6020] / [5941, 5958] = -1.0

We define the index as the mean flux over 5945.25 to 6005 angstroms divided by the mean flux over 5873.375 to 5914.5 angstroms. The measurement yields 1.1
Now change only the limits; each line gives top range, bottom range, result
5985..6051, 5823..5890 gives 1.01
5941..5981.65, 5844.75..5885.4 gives 1.01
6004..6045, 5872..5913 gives 1.12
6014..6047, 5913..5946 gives 1.03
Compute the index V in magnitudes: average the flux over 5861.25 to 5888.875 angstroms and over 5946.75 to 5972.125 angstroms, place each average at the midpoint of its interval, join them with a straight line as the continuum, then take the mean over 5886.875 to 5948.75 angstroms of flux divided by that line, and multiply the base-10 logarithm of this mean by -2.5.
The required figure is 0.05 mag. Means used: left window 7.22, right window 7.5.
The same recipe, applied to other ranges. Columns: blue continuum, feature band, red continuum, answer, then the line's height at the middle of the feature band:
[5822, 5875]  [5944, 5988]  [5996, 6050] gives 0.01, 7.58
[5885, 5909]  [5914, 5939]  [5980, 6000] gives -0.11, 6.72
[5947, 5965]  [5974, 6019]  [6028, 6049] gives 0.01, 7.55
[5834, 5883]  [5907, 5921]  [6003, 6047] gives 0.04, 7.53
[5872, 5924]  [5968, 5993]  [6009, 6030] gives -0.03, 7.29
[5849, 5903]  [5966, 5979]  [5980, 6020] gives -0.04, 7.34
